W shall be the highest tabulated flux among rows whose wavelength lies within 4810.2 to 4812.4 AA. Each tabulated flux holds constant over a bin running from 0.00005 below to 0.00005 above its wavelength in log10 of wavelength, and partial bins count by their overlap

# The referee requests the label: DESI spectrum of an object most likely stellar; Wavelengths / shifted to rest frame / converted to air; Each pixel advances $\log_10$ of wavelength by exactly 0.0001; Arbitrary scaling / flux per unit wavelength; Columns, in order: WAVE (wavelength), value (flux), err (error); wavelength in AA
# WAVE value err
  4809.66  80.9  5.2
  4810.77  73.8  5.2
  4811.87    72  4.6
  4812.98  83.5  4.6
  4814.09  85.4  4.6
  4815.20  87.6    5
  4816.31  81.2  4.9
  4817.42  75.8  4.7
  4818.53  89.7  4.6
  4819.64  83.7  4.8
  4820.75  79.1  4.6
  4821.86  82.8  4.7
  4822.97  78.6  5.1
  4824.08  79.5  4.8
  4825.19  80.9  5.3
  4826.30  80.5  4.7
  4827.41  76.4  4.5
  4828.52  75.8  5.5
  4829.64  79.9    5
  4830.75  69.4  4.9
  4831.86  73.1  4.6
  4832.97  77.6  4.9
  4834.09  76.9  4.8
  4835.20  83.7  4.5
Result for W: 73.8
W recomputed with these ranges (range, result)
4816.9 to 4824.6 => 89.7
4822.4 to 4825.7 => 80.9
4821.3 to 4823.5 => 82.8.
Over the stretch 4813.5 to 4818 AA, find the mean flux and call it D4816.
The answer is 82.4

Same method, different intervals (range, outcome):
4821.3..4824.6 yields 80.3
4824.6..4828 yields 79.4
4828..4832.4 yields 74.5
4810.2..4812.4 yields 73.1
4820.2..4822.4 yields 80.9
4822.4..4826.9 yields 79.9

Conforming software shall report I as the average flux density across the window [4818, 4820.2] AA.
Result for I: 86.6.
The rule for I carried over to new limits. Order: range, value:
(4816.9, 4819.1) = 82.8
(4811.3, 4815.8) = 82.1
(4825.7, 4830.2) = 78.1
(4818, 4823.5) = 82.8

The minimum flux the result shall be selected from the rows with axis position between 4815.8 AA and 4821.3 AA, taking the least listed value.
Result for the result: 75.8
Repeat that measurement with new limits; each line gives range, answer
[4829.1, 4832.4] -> 69.4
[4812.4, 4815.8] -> 83.5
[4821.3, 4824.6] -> 78.6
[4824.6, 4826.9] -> 80.5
